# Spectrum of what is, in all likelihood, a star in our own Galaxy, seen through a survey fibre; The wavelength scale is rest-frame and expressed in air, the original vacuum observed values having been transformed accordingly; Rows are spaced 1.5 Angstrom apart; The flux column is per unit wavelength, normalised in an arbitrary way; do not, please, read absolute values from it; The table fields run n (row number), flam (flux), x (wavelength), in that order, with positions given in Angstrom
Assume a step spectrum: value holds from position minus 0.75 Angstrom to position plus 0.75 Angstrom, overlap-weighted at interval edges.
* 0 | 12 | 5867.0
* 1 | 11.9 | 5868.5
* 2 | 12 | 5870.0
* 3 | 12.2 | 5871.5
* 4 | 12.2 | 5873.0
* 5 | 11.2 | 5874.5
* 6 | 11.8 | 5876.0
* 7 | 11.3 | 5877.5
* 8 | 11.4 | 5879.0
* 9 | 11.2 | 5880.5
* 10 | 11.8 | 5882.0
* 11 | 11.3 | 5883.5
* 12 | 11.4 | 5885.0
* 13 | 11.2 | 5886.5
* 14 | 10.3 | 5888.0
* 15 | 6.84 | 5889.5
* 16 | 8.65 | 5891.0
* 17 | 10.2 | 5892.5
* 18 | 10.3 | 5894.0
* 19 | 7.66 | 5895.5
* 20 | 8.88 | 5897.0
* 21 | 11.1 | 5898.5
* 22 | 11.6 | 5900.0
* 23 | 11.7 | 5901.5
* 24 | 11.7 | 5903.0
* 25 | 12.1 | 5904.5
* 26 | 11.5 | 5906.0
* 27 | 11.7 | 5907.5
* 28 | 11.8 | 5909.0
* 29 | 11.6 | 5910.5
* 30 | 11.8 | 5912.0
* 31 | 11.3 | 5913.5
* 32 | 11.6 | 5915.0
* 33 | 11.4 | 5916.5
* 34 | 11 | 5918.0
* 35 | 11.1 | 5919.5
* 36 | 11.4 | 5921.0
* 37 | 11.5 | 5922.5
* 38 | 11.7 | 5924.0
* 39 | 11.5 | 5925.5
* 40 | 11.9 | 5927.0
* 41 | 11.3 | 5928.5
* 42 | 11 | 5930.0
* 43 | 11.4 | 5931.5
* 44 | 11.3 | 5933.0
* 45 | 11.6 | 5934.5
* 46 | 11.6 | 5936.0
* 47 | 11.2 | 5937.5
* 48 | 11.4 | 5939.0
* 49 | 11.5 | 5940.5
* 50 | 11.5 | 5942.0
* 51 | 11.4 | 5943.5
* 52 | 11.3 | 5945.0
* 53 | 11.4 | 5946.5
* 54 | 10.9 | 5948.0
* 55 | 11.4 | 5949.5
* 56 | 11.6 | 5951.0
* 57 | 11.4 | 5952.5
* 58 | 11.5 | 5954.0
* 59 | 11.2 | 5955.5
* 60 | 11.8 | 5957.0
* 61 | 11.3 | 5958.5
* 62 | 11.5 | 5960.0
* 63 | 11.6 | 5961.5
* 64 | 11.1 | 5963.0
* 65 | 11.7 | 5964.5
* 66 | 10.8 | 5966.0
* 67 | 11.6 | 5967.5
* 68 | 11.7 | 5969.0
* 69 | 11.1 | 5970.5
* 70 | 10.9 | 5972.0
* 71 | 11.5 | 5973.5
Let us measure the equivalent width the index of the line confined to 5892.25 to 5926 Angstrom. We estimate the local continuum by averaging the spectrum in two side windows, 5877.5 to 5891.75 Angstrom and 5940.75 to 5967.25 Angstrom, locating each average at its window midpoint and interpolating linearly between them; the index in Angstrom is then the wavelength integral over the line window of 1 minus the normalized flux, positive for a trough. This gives -1.0 Angstrom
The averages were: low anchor 10.5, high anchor 11.4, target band 11.1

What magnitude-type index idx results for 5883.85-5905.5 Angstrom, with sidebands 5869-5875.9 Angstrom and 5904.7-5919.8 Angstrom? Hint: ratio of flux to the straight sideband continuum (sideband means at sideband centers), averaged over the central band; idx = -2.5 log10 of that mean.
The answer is 0.137 mag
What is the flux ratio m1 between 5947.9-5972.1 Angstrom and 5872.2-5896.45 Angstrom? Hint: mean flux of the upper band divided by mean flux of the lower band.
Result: 1.08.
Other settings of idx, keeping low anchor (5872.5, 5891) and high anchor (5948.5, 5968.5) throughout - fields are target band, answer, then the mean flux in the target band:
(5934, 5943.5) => -0.017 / 11.5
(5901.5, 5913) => -0.064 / 11.7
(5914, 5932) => -0.022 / 11.4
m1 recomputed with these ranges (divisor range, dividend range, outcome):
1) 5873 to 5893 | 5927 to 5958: 1.06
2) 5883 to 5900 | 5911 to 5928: 1.16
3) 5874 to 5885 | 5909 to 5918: 1.01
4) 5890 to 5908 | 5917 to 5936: 1.08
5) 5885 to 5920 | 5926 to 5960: 1.06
